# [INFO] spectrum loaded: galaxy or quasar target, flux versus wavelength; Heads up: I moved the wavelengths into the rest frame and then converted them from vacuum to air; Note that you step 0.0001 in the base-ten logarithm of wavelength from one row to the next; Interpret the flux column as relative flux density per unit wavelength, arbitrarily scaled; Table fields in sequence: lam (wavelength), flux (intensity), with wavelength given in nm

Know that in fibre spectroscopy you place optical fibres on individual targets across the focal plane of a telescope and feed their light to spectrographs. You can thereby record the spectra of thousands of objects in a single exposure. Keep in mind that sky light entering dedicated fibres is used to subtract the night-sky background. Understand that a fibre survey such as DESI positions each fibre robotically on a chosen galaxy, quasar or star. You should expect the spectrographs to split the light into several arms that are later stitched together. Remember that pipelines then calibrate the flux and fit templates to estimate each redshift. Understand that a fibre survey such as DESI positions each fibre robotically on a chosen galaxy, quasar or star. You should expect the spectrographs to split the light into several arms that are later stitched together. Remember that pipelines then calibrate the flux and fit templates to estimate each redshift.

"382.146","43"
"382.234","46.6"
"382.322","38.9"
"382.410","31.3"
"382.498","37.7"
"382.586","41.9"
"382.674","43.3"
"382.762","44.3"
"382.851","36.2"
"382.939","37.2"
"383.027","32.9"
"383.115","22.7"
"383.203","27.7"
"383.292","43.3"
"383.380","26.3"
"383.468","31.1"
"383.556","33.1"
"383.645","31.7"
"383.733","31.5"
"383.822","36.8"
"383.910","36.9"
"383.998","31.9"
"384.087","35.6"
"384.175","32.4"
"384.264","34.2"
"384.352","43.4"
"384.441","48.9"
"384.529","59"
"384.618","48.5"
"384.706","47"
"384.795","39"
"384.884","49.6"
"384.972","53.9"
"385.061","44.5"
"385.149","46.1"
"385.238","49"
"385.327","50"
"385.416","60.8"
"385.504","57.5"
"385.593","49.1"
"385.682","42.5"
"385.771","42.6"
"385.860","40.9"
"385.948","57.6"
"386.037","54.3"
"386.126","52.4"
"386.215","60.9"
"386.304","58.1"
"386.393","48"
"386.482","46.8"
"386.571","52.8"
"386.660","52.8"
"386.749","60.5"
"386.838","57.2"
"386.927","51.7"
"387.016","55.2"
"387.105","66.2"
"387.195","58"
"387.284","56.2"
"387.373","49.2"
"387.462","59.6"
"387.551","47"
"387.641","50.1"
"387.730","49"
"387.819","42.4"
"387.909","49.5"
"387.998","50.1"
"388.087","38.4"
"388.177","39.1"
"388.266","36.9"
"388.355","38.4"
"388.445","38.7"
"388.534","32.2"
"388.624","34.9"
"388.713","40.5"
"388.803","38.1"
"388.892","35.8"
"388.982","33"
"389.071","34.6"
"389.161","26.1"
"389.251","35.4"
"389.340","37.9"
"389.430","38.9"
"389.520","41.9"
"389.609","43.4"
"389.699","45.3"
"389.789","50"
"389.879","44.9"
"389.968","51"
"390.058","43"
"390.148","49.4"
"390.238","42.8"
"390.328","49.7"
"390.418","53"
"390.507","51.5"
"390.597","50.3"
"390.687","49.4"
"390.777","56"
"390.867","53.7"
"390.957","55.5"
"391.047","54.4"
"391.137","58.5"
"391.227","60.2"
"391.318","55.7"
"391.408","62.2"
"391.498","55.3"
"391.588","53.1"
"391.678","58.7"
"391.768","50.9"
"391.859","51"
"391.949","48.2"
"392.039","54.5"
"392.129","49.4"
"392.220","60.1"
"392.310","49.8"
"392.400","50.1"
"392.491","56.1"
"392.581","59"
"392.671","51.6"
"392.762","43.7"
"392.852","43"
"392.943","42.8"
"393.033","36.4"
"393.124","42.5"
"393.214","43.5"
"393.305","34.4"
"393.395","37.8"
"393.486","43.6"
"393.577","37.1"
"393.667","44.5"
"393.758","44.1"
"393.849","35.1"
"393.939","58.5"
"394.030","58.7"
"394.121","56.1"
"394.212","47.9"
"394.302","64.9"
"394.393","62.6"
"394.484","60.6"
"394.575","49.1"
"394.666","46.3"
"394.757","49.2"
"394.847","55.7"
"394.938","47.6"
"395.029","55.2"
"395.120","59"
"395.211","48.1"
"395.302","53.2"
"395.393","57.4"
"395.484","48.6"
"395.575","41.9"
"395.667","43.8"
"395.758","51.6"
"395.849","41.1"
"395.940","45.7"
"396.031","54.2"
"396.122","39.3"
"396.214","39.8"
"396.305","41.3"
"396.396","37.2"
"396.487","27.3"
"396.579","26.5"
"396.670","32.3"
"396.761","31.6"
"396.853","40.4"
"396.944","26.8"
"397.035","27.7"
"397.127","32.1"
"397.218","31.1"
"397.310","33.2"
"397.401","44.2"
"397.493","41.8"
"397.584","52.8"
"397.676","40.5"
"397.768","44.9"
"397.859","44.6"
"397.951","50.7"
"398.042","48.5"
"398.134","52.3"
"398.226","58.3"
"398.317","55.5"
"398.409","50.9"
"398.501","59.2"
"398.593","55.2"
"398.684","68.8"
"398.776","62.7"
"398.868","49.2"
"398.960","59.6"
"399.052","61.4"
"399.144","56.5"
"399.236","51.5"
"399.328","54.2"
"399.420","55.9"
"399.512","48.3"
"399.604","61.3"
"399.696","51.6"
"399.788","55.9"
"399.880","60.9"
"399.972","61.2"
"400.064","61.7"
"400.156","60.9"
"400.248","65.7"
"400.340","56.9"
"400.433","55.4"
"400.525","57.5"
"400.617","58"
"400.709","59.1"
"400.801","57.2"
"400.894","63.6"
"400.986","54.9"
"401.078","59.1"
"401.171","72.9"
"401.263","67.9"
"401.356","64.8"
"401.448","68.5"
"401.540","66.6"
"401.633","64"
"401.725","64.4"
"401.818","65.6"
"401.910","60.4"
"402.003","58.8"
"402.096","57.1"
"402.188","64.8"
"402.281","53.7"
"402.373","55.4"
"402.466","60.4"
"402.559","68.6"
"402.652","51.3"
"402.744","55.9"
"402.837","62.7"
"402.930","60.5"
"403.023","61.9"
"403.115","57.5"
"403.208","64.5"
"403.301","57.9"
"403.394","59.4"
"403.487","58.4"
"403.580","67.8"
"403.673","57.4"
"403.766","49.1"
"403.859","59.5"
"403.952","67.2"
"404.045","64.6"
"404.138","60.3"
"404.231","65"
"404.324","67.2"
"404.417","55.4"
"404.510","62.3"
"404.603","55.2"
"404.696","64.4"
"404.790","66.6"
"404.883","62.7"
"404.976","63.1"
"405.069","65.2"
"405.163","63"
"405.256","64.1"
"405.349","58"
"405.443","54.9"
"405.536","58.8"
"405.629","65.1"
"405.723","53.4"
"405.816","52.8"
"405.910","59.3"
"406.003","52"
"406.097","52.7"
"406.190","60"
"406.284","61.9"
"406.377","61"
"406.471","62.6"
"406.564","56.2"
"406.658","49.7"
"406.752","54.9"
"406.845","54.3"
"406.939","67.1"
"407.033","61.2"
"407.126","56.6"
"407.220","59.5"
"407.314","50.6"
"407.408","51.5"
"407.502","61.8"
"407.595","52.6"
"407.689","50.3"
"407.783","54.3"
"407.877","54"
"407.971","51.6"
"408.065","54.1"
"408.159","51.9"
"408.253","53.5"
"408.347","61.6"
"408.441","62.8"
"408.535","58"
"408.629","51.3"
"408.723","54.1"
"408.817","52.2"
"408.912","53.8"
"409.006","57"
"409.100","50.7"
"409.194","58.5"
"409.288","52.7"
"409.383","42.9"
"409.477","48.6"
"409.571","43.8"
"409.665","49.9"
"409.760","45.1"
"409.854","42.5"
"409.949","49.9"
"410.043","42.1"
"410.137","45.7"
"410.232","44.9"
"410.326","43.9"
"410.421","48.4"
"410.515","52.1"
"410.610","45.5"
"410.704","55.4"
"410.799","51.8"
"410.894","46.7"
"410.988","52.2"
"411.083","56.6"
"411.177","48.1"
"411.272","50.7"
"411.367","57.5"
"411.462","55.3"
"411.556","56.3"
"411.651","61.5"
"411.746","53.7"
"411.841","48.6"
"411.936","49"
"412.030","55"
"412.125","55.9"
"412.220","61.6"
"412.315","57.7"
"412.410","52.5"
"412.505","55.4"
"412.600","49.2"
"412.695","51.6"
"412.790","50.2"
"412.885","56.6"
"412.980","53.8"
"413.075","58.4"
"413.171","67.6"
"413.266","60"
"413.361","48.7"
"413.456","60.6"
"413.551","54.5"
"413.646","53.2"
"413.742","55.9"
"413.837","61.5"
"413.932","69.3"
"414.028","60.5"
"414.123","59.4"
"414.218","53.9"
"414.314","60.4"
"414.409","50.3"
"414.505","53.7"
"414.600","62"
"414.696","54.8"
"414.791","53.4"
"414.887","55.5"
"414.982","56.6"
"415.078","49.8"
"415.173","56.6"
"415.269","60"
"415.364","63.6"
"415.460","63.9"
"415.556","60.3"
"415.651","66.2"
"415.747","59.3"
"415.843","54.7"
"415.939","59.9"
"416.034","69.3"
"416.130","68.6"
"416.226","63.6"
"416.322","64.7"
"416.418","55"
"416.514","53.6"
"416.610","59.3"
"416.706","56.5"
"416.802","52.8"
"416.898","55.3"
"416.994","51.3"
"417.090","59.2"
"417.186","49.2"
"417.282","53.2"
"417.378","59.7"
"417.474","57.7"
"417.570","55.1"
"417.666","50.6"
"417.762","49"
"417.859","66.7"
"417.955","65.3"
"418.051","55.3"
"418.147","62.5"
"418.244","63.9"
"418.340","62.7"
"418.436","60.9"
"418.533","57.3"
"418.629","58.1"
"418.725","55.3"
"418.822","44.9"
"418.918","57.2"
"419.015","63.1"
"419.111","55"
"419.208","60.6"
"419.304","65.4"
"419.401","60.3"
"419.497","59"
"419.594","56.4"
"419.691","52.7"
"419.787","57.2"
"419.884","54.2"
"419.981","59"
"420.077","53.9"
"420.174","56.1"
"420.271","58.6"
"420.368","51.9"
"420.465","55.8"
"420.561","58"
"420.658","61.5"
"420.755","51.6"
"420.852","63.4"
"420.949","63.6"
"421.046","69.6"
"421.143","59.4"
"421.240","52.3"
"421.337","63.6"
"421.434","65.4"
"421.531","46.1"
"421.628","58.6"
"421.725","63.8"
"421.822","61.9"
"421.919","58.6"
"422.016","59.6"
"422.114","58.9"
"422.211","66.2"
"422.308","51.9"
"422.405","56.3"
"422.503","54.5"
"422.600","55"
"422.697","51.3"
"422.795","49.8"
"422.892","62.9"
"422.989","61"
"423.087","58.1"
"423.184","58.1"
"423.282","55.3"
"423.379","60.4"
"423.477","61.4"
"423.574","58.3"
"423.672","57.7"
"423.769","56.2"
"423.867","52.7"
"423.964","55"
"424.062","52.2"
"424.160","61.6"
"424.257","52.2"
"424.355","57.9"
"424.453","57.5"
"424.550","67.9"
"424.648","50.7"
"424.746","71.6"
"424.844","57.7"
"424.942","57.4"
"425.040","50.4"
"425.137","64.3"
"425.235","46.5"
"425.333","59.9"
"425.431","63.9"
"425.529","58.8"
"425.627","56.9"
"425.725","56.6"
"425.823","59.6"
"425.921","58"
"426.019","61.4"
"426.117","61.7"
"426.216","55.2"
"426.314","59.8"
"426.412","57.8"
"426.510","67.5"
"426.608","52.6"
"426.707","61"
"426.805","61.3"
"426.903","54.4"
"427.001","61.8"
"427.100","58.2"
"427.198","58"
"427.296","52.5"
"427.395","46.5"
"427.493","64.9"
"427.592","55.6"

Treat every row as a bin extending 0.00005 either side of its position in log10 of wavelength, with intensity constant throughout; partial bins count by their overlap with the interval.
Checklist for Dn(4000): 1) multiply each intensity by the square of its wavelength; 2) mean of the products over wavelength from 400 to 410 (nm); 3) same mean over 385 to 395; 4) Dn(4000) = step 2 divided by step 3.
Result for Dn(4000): 1.29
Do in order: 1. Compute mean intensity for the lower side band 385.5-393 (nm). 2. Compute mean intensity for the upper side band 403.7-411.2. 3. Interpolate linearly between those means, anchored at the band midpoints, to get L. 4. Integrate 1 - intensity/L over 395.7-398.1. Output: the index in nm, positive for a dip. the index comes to 0.55 nm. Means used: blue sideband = 48.7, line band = 39.6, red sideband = 55.3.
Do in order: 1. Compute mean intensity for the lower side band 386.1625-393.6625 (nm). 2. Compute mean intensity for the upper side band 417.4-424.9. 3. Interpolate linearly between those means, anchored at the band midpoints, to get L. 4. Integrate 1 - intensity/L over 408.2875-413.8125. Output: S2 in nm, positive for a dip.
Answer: 0.20 nm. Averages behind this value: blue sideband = 47.9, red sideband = 58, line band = 52.8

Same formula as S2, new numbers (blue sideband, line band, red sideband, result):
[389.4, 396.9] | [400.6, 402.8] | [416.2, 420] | -0.43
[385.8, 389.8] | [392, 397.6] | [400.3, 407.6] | 0.71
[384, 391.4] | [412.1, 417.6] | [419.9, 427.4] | -0.20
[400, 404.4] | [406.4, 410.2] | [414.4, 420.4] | 0.41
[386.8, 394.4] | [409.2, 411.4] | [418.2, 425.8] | 0.22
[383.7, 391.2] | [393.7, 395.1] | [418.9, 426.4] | -0.11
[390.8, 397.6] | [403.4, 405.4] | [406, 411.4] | -0.41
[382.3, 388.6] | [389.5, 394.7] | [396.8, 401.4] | -0.13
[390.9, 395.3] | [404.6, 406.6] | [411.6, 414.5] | -0.21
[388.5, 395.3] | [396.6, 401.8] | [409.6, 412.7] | -0.43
